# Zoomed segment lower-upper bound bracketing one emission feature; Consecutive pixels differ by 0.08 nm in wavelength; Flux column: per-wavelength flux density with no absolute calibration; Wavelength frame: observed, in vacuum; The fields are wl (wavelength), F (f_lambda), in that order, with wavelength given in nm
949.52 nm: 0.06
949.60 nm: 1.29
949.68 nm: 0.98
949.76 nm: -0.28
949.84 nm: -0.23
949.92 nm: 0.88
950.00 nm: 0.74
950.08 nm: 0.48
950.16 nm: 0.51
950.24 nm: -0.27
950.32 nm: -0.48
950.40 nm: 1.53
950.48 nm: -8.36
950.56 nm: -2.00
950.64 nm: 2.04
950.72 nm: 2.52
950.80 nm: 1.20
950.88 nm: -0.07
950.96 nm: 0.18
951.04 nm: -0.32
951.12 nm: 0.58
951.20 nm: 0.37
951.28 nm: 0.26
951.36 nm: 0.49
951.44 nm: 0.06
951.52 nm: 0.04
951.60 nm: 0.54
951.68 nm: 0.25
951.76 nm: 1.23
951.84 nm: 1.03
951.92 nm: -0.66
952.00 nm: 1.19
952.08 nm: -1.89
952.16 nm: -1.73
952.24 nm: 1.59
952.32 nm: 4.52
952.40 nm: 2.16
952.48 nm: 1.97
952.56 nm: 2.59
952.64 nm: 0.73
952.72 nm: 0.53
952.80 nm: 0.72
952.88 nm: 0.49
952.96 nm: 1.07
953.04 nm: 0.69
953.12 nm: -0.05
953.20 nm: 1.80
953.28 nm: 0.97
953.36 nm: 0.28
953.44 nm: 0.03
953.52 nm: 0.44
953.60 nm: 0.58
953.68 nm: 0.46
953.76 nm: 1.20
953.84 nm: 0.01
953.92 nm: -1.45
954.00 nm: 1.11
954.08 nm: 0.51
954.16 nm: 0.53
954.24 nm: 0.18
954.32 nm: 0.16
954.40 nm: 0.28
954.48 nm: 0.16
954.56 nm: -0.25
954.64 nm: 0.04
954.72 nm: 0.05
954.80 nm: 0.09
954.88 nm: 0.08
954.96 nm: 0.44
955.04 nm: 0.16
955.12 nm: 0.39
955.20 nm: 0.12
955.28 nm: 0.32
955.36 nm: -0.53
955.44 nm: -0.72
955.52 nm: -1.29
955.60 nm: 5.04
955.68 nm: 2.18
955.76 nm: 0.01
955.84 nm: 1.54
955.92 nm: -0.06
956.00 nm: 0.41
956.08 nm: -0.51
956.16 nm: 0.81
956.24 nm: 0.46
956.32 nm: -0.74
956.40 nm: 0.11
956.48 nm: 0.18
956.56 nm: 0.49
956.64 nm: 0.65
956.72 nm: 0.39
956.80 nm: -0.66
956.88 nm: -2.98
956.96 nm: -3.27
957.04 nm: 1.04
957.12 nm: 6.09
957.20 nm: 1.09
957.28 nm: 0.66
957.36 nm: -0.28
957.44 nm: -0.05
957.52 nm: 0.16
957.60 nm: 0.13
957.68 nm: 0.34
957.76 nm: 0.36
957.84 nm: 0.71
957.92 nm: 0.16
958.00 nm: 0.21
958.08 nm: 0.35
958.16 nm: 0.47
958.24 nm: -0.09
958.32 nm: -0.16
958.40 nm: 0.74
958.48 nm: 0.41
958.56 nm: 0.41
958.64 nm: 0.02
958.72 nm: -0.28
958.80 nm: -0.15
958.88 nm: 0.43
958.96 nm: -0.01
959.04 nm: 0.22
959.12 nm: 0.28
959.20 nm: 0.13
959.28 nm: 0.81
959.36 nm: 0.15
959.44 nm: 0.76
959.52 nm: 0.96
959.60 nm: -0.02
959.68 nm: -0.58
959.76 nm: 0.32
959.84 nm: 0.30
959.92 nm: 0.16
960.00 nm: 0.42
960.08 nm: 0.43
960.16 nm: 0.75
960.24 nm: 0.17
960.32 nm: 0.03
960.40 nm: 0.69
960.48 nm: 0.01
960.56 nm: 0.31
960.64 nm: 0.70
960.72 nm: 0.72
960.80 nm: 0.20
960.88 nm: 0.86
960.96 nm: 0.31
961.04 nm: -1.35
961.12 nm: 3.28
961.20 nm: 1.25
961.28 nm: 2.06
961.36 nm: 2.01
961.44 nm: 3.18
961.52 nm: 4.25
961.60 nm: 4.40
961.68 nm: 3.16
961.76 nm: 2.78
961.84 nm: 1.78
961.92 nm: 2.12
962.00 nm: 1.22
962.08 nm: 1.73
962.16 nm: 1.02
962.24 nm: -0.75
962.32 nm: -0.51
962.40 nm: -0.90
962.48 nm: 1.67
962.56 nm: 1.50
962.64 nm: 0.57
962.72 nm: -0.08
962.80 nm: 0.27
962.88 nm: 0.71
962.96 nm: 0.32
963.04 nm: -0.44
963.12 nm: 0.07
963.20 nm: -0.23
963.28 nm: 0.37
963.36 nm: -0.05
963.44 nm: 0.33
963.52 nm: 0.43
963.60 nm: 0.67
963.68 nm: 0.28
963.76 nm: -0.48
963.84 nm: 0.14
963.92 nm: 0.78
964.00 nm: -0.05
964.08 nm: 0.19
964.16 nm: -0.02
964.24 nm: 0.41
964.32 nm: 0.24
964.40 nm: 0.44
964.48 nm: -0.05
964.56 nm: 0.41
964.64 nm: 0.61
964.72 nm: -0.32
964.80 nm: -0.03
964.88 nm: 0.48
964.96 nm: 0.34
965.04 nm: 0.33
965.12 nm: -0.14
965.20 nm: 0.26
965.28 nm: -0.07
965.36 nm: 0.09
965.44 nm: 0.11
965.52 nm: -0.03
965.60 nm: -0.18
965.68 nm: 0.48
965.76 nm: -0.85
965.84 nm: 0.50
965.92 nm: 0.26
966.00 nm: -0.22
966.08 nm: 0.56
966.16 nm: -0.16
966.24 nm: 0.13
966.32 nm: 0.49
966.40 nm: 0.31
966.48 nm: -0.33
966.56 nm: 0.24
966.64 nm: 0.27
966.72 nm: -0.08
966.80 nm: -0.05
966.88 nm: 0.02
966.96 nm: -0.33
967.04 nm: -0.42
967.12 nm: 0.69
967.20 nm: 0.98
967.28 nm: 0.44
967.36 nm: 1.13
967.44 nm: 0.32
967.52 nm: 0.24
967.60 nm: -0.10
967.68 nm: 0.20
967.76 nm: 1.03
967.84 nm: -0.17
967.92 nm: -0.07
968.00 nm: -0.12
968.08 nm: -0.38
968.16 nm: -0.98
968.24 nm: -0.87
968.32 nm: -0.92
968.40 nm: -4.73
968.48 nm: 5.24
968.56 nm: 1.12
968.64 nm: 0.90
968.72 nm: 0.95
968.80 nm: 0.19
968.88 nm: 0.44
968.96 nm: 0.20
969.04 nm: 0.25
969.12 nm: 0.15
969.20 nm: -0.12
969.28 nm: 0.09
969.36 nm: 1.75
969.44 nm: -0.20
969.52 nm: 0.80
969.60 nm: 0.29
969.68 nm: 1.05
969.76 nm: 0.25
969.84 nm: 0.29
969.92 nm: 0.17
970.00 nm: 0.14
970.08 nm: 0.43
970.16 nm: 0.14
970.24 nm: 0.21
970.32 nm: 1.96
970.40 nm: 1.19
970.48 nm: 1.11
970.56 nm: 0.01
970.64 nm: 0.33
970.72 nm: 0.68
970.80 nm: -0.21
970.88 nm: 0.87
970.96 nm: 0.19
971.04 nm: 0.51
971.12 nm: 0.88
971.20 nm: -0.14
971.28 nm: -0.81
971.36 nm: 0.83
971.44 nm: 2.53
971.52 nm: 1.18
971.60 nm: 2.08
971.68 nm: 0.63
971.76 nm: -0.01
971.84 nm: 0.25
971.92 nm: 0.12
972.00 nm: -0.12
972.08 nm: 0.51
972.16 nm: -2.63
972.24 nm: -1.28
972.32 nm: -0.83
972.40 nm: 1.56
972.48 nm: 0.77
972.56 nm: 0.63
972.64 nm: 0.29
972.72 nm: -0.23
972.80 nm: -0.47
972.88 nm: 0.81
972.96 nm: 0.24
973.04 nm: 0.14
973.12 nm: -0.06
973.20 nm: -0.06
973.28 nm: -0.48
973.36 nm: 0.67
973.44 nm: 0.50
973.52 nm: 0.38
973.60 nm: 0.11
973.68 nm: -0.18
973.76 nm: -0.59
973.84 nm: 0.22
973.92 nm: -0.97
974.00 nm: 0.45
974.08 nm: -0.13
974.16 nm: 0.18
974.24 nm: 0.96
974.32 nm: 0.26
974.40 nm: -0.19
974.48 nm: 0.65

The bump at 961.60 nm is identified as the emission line [O III] 5007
